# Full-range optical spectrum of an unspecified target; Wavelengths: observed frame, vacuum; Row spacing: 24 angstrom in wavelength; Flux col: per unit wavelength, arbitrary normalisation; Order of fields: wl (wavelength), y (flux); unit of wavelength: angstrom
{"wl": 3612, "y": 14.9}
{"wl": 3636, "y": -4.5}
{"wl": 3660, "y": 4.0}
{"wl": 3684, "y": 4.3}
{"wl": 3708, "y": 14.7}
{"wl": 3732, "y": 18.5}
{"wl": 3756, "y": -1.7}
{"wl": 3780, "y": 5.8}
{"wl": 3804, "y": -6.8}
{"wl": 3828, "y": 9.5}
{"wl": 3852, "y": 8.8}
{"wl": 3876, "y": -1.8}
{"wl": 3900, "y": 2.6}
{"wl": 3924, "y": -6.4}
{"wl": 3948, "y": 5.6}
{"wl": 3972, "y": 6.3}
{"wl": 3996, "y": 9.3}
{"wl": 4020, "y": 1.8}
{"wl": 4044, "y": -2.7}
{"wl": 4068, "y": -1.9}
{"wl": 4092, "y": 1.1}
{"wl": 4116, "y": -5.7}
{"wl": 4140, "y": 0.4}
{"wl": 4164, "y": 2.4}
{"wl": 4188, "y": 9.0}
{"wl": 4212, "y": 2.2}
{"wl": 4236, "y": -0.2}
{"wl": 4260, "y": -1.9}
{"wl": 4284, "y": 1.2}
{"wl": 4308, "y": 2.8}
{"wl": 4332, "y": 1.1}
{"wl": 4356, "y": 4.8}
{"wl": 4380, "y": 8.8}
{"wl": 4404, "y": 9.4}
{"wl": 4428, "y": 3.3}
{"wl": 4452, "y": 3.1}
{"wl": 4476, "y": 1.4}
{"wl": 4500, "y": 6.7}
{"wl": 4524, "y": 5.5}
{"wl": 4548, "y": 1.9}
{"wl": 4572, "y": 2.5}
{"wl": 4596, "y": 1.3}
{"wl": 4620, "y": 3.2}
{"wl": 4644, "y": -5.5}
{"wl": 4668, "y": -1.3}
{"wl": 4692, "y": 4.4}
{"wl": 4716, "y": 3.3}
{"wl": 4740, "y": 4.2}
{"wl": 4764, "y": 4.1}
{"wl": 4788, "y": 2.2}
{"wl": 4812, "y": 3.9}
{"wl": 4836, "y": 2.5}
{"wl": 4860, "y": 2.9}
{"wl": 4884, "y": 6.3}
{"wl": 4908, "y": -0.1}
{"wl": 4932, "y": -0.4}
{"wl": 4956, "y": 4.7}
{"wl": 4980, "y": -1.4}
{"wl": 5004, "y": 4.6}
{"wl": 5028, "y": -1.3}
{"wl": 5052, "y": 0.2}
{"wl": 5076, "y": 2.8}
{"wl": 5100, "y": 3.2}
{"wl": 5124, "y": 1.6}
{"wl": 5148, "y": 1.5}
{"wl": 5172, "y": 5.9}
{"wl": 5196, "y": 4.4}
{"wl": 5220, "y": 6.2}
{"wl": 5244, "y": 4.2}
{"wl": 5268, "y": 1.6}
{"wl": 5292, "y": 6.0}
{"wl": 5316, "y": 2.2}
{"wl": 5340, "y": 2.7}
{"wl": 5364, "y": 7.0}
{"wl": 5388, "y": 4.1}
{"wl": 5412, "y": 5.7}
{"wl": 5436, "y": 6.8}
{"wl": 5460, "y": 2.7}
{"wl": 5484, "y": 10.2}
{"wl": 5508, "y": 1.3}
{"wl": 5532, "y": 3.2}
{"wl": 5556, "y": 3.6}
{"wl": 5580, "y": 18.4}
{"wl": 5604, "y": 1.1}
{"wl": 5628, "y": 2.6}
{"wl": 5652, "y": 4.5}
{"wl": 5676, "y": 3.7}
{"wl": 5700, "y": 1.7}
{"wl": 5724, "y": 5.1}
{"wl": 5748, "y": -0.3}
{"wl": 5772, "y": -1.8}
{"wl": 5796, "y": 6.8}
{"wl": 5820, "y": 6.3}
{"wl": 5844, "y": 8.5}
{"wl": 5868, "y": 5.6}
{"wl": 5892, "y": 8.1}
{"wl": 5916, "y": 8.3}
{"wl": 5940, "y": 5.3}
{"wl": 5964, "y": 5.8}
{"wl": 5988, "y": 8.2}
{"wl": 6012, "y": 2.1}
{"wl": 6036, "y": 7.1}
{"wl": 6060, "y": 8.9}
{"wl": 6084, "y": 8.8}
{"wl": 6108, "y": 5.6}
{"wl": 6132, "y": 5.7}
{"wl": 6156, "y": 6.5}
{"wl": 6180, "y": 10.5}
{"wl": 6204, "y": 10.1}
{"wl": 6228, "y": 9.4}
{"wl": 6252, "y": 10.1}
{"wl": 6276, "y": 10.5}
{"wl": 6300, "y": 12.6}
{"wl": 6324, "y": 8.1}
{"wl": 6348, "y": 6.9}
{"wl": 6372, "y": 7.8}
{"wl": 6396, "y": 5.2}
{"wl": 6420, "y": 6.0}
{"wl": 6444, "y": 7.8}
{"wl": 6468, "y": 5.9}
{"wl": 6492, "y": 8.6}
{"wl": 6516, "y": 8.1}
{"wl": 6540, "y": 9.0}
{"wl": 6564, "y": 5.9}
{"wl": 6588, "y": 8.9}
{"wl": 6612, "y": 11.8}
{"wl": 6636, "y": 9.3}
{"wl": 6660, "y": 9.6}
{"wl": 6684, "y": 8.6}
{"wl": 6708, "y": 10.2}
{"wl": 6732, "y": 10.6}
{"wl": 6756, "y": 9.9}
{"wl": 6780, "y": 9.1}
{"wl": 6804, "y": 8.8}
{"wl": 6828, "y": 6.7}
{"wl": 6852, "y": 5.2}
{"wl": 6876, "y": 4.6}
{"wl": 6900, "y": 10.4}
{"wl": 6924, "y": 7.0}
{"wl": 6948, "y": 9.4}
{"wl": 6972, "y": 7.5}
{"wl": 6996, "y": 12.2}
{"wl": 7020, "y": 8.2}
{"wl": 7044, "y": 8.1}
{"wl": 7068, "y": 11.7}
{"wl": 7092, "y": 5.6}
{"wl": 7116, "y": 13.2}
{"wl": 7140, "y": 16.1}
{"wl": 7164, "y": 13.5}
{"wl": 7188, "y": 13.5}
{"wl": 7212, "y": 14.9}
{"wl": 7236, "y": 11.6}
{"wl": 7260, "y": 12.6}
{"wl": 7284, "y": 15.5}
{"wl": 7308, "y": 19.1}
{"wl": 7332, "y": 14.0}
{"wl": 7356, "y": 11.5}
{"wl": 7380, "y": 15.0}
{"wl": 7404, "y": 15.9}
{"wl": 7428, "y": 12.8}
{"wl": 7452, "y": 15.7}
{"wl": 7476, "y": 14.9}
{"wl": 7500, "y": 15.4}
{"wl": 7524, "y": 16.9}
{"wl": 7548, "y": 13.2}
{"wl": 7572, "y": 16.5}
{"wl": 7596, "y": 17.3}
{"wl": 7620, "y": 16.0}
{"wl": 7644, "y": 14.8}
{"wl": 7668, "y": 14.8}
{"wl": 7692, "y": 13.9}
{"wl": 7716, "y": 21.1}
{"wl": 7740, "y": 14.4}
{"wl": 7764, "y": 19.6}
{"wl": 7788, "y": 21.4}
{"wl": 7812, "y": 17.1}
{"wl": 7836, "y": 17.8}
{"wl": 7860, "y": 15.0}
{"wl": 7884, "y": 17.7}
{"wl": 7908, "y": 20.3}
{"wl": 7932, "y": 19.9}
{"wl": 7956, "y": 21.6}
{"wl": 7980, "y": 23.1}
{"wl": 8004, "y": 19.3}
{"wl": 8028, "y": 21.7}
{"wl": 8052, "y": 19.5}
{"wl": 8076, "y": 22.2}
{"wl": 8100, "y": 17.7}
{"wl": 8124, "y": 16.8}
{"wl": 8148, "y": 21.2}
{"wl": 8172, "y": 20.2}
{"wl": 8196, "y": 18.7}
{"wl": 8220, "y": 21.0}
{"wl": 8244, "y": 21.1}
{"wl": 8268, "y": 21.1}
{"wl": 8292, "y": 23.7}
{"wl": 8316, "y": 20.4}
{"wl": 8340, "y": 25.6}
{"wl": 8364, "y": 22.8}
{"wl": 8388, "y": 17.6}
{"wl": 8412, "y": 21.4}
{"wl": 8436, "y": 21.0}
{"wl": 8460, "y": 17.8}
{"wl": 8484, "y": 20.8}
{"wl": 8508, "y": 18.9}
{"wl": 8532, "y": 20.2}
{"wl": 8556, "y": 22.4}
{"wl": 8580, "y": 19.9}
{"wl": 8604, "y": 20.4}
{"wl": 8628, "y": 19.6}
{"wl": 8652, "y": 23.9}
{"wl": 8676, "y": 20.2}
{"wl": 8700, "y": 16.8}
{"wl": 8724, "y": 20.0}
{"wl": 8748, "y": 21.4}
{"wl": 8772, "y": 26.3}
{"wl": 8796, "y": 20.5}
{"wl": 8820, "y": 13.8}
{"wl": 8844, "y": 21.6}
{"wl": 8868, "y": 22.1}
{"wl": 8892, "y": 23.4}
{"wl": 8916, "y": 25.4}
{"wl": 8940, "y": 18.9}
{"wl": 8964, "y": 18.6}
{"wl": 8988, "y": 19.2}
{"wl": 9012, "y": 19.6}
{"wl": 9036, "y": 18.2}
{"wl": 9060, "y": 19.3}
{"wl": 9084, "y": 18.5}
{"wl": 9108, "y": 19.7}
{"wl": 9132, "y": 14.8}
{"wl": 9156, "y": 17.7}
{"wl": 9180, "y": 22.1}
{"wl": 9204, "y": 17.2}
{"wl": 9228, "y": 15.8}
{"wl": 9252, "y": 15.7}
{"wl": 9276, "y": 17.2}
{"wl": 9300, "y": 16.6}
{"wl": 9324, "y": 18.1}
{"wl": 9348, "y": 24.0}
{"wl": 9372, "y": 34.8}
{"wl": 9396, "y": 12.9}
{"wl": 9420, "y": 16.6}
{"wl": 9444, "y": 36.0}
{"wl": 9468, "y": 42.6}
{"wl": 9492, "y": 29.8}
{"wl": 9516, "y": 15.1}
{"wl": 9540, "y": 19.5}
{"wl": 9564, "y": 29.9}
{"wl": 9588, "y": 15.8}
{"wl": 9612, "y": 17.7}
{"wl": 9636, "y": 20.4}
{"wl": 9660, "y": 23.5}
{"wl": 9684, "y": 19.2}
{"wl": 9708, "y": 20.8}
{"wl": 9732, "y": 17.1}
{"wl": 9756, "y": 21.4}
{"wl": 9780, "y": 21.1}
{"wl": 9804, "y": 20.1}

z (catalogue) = 0.787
